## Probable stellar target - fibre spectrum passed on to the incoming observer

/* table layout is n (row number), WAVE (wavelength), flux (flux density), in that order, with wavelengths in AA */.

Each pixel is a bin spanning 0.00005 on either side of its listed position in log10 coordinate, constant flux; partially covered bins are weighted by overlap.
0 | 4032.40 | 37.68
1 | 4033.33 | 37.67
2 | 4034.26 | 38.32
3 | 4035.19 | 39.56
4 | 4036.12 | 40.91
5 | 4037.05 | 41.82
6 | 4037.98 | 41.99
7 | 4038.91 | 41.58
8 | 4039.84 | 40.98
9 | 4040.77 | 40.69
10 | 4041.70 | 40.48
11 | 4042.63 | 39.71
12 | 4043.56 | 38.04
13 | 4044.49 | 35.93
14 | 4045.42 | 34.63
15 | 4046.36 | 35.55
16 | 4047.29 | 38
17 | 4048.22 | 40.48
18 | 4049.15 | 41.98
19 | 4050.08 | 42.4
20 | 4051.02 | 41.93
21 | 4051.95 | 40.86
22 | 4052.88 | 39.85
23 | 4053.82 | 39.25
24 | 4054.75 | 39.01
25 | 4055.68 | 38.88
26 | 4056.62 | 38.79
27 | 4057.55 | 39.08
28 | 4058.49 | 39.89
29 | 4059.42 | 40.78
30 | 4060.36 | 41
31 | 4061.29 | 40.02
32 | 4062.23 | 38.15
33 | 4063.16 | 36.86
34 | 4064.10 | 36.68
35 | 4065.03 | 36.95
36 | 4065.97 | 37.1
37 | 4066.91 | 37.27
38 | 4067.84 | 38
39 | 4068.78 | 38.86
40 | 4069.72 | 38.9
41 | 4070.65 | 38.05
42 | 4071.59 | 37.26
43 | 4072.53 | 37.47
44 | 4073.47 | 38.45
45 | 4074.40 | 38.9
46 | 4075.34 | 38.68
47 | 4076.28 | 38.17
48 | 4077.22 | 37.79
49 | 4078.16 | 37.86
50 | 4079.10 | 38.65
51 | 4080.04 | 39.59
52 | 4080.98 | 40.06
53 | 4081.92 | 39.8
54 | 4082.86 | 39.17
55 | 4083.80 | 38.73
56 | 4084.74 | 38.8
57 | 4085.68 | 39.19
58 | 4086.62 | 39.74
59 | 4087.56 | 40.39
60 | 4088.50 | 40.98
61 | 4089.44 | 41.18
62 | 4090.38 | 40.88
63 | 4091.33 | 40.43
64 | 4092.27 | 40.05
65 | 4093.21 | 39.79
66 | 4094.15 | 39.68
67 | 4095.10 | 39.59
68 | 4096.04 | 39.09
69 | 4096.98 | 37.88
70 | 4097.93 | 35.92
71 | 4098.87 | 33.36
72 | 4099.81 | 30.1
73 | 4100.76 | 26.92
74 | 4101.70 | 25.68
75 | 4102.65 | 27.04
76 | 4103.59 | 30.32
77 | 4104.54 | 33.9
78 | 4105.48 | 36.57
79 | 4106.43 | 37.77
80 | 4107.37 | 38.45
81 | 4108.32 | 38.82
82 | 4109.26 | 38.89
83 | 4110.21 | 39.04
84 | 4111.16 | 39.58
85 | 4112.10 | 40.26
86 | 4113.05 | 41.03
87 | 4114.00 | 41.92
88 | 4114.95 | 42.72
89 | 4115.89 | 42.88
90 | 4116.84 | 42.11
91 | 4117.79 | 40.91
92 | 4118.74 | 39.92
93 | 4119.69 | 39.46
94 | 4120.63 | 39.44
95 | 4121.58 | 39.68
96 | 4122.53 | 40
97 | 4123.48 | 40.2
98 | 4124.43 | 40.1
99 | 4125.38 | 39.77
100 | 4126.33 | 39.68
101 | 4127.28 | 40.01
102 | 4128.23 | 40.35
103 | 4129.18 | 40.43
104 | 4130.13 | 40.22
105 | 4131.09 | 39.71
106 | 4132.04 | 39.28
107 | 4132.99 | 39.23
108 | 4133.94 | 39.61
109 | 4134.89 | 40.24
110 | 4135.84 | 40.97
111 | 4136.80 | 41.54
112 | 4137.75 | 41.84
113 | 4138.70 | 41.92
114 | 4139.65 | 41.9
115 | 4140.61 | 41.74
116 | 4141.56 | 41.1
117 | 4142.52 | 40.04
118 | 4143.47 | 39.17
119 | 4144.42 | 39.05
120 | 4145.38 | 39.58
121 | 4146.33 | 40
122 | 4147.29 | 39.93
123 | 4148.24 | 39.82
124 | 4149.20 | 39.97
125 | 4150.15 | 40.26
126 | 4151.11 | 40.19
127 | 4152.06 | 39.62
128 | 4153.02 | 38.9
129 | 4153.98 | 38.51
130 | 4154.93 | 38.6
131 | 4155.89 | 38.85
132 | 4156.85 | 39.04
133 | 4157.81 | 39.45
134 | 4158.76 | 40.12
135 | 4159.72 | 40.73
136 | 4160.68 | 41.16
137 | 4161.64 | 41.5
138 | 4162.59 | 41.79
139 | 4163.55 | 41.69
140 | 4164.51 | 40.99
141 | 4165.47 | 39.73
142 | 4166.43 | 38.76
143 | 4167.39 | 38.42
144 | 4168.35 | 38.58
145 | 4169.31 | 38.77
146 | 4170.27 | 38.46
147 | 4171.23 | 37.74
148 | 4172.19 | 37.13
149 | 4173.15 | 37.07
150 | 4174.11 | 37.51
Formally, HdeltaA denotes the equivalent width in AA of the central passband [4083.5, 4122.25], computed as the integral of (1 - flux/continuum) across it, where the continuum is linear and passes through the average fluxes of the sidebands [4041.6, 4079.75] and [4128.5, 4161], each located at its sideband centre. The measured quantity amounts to 1.3 AA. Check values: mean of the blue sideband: 38.7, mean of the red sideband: 40.1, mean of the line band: 38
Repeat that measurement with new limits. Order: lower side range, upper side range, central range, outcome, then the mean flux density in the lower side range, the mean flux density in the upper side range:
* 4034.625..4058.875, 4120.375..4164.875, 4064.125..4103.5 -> 2.3 AA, 39.7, 40.2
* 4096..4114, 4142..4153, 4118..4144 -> -1.5 AA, 35.4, 39.7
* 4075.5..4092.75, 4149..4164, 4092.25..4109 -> 2.0 AA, 39.5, 40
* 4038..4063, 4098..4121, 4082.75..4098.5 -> -0.7 AA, 39.6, 37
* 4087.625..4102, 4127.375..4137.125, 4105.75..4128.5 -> -0.7 AA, 37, 40.1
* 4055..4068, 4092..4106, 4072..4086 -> -0.8 AA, 38.6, 34.3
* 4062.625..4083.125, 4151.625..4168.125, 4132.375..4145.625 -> -0.4 AA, 38.2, 39.8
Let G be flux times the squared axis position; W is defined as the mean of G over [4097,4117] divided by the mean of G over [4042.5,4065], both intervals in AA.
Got 0.95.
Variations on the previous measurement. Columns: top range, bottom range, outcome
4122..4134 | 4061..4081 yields 1.08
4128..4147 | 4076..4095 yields 1.05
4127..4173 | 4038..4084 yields 1.07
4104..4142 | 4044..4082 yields 1.07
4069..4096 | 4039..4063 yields 1.01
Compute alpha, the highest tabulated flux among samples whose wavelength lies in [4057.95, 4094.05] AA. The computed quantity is 41.18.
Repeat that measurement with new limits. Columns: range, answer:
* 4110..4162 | 42.88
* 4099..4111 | 39.04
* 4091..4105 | 40.43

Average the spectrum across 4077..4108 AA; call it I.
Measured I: 37.1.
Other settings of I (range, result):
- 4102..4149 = 39.5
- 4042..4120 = 38.4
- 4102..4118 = 38.2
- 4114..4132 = 40.4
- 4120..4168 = 40.1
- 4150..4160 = 39.4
